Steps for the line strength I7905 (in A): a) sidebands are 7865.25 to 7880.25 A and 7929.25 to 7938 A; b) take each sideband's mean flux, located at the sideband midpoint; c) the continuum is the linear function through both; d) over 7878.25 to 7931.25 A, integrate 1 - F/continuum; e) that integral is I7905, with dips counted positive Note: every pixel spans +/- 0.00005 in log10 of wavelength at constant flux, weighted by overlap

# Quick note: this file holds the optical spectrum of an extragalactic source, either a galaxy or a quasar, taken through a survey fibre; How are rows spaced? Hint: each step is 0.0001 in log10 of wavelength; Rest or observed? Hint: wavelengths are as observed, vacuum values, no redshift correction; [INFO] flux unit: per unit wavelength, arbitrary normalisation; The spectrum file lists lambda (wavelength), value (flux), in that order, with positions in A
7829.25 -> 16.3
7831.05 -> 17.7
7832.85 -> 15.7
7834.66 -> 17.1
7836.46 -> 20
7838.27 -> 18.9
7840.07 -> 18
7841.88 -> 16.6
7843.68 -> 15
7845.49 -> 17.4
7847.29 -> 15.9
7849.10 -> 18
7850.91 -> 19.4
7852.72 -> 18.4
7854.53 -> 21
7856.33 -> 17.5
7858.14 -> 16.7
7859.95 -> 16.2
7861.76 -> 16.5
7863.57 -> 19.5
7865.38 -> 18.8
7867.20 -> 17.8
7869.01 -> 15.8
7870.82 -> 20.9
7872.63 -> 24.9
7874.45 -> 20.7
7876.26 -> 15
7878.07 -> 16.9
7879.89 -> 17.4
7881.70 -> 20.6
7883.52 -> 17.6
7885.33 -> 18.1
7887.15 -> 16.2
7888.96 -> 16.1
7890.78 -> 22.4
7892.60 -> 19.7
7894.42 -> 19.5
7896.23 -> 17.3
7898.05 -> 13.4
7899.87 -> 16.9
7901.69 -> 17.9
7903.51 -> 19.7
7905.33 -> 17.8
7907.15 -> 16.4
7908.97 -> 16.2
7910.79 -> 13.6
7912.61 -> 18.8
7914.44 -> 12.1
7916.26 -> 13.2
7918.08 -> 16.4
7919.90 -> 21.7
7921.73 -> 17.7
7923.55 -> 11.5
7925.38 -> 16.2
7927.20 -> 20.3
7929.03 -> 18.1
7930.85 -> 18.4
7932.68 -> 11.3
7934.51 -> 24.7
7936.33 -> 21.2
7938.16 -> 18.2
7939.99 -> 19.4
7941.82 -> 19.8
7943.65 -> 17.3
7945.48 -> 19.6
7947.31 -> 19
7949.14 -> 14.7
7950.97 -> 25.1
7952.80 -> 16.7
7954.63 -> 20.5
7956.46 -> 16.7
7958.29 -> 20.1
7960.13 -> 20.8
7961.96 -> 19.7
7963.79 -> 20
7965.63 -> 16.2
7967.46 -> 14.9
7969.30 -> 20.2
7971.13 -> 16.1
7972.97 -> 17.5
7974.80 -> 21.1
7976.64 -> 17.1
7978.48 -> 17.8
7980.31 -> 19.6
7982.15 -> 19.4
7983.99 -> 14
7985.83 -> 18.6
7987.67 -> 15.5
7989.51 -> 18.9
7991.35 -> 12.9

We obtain 4.21 A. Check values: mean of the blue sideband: 18.7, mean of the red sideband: 18.8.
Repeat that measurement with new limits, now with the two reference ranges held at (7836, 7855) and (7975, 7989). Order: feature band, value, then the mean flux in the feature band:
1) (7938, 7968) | -1.9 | 18.8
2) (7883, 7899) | 0.0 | 17.8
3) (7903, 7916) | 1.2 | 16.1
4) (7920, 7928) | 0.4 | 16.9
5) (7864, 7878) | -0.9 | 19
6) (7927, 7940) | -0.8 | 18.8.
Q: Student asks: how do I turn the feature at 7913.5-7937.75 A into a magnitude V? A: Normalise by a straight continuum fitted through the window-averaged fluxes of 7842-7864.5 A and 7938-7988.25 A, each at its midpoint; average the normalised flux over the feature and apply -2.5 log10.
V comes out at 0.06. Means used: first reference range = 17.6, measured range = 17.2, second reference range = 18.4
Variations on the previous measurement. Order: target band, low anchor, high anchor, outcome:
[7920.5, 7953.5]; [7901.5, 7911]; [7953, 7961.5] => 0.007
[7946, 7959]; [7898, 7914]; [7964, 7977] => -0.090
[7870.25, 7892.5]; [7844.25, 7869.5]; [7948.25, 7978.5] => -0.056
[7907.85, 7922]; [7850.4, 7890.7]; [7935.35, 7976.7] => 0.153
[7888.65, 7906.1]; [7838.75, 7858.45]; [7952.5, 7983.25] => -0.007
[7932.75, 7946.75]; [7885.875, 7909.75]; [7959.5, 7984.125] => -0.085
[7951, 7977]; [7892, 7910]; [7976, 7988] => -0.069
